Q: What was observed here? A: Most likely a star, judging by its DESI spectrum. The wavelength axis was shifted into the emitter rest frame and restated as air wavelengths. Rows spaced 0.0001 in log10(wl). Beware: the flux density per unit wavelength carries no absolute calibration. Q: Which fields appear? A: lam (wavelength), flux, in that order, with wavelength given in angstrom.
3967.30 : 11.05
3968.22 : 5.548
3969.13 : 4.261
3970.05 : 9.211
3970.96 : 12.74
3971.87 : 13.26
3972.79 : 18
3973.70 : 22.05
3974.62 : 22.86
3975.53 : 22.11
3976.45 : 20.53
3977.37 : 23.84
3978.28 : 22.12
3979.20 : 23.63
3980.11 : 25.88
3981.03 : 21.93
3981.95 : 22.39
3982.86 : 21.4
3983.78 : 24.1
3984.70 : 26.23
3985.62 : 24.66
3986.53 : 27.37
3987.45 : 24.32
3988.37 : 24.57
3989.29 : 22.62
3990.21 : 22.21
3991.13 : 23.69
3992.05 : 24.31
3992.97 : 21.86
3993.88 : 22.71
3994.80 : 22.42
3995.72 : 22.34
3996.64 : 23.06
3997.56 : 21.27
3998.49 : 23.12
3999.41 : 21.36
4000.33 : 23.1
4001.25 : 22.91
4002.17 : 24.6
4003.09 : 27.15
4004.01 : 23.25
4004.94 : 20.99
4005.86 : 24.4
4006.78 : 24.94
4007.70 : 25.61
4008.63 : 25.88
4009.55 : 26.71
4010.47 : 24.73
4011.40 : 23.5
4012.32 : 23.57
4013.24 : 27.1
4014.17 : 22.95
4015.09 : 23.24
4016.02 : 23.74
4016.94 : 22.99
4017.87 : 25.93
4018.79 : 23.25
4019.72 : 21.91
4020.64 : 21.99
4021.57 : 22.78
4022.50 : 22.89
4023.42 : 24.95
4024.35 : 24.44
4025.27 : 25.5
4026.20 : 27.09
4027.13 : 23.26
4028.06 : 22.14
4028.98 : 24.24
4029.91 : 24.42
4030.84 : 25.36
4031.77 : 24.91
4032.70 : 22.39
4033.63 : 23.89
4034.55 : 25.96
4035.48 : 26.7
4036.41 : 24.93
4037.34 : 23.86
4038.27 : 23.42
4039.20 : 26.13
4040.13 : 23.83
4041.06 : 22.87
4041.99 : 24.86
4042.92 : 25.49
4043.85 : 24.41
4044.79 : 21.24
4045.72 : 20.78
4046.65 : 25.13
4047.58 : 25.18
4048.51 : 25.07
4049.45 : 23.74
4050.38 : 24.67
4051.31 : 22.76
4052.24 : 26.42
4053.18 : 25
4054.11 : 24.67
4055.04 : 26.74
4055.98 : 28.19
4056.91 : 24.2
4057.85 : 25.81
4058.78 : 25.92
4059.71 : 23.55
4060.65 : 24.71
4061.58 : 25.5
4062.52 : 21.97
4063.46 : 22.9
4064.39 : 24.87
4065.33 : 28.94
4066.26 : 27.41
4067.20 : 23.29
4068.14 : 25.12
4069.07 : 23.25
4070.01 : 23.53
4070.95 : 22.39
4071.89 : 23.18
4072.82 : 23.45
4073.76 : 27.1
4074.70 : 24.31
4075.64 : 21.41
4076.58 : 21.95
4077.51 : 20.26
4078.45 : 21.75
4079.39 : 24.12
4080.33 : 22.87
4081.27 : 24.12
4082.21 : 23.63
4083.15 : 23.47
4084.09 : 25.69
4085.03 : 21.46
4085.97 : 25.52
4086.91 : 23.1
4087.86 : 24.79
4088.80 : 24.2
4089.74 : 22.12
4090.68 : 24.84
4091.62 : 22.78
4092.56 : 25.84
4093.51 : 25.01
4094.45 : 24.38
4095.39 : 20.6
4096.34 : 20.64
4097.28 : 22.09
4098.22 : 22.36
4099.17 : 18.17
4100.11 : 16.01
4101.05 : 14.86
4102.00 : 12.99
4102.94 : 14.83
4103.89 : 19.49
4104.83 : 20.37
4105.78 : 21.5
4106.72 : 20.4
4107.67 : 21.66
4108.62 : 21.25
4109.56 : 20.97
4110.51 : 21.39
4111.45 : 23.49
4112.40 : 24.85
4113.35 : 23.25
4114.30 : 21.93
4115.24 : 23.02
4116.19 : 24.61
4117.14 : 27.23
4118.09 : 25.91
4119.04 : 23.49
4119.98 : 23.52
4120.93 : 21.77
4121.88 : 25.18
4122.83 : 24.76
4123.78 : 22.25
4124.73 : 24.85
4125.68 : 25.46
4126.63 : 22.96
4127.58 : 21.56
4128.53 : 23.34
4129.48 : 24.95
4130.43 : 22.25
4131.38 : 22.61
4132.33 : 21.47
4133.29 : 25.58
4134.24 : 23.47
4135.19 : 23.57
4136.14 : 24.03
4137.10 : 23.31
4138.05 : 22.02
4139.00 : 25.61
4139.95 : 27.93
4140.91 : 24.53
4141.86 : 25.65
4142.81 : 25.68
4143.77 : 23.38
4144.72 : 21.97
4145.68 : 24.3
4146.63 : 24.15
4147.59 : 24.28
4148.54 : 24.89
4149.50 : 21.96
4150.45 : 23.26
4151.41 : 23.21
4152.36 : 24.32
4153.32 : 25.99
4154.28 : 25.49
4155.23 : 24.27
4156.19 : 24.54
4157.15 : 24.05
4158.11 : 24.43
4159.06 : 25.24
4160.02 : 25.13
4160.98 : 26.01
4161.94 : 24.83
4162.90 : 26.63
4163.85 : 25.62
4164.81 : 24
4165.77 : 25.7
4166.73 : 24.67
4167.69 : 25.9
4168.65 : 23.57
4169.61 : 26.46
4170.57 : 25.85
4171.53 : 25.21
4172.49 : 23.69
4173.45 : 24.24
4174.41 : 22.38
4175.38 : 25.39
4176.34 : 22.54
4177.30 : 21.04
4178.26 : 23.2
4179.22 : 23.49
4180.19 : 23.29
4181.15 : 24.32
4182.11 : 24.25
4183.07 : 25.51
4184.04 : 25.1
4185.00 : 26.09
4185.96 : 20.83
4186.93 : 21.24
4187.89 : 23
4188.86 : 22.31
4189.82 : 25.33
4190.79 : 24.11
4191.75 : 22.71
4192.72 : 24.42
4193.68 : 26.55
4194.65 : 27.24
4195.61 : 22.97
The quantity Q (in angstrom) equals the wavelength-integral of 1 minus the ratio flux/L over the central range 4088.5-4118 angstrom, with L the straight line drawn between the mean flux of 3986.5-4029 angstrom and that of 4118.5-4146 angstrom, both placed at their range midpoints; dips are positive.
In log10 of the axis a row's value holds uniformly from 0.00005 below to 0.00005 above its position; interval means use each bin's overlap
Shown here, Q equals 2.81 angstrom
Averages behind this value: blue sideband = 23.8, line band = 21.6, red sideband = 23.8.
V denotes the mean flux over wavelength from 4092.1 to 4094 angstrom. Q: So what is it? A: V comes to 25.3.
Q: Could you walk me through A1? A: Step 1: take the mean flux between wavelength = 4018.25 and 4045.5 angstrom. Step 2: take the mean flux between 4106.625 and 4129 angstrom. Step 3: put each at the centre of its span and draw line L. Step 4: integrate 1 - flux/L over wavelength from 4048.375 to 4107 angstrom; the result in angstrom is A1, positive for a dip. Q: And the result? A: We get 1.5 angstrom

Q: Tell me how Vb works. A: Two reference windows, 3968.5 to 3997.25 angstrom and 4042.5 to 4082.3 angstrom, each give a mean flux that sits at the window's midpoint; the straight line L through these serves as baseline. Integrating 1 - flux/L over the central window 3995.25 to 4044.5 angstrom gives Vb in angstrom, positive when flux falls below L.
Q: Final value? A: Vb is -3.10 angstrom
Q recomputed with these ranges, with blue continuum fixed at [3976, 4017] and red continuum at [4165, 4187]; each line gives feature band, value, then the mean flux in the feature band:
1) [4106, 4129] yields 0.7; 23.3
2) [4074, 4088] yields 0.4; 23.2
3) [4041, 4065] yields -0.7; 24.5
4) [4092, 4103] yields 1.8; 20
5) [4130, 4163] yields -0.3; 24.3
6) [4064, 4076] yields -0.3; 24.5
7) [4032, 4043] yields -0.3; 24.5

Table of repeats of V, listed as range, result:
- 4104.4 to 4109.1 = 21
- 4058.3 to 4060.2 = 24.8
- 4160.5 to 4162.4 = 25.4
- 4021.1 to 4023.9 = 23.5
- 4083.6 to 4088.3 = 24.1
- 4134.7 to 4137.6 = 23.6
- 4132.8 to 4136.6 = 24.1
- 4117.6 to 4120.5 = 24.3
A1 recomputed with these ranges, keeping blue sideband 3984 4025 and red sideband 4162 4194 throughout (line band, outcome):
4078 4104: 2.3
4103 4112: 1.2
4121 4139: 0.4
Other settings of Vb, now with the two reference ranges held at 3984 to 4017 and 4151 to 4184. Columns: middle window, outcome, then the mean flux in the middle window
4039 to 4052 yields 0.0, 24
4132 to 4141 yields 0.1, 24.2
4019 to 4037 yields -0.1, 24.2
